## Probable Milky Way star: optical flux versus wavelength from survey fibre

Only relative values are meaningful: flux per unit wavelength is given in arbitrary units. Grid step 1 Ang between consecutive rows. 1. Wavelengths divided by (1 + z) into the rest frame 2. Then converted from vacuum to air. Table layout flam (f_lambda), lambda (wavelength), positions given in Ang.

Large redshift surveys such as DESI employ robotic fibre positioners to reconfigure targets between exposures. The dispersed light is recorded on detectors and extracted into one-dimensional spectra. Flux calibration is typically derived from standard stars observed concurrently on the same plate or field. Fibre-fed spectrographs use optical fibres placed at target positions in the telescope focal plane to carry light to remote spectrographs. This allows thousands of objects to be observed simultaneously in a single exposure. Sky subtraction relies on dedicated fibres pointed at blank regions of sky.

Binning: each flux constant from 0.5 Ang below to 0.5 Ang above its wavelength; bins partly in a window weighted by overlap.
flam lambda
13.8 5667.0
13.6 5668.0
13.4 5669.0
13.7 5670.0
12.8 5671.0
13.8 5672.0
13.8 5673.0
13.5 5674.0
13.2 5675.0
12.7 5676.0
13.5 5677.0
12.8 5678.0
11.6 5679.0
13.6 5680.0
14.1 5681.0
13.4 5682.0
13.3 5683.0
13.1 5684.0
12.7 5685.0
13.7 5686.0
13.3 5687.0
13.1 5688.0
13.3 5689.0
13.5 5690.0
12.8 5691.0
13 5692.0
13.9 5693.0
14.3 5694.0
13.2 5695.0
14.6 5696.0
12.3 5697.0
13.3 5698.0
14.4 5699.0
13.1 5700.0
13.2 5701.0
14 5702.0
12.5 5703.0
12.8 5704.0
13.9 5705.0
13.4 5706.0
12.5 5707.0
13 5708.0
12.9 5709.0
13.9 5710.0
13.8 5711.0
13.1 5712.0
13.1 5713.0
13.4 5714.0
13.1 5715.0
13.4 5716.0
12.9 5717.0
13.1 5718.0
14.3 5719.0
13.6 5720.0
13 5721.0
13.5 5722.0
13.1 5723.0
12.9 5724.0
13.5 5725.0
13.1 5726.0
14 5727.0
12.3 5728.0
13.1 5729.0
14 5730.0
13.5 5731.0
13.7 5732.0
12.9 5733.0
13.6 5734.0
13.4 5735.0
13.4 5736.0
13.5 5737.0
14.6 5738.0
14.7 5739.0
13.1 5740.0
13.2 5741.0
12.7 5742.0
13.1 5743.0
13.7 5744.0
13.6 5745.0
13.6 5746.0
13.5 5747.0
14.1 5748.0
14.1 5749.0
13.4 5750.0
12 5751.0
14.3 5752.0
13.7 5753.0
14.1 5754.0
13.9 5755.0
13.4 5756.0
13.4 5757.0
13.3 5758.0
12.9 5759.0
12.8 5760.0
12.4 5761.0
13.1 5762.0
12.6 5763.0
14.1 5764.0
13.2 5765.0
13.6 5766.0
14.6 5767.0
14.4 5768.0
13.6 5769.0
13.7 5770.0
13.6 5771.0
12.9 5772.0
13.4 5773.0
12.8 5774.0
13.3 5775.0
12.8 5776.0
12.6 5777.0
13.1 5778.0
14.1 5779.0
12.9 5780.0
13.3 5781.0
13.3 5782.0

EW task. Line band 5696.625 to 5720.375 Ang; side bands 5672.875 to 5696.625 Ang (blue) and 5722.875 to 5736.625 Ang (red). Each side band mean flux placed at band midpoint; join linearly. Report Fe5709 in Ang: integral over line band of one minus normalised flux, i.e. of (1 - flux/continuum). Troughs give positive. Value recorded 0.1 Ang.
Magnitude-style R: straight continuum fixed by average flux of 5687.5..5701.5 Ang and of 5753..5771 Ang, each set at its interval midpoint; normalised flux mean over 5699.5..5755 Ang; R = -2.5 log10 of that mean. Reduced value 0.00 mag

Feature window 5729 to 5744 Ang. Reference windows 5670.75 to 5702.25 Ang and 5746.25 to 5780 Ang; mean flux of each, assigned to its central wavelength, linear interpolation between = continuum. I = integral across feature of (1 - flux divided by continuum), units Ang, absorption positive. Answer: -0.15 Ang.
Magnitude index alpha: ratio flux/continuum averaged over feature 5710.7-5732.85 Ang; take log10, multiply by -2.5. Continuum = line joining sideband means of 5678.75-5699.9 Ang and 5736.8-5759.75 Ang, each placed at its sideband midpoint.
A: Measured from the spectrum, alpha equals 0.012 mag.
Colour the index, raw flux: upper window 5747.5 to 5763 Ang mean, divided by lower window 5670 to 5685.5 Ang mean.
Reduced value 1.01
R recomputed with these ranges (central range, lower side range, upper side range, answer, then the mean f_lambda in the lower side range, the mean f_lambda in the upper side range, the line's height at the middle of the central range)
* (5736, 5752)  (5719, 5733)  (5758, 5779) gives -0.02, 13.3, 13.3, 13.3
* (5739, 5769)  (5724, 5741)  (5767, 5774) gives 0.01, 13.5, 13.6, 13.6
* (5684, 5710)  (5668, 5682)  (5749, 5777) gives 0.00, 13.3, 13.4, 13.3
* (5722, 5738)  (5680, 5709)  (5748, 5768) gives 0.00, 13.3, 13.5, 13.4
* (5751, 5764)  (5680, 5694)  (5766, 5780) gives 0.01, 13.4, 13.4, 13.4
